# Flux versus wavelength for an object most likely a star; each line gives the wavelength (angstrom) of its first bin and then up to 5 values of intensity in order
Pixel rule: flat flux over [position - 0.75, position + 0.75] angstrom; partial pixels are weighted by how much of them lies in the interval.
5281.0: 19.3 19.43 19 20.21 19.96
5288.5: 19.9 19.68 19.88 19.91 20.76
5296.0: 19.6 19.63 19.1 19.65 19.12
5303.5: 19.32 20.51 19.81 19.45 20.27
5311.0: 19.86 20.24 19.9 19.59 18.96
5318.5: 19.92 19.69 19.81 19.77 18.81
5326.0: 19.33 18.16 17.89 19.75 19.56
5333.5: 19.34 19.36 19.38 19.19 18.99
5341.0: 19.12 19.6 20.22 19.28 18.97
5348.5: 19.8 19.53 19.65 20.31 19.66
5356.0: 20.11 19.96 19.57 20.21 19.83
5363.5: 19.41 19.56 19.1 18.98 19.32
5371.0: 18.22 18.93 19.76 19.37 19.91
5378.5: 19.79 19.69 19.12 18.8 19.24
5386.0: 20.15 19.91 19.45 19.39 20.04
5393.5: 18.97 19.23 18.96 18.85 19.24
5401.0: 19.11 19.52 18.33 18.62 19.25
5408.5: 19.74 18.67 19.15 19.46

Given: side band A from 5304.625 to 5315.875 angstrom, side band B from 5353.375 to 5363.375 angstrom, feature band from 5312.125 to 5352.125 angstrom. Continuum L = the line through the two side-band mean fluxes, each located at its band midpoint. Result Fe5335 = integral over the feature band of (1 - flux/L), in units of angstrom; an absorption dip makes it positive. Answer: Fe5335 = 1.05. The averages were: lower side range 19.9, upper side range 19.9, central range 19.4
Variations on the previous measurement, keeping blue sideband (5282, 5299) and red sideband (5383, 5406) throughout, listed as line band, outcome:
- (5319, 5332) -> 0.3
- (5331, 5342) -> 0.1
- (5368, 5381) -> 0.0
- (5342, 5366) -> -0.3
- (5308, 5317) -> -0.1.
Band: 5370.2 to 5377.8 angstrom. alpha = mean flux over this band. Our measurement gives 19.2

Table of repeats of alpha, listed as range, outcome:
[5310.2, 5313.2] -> 20.1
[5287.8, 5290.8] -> 19.8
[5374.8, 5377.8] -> 19.6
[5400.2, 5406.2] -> 18.9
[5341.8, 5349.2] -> 19.6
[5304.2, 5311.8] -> 20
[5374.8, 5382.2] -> 19.6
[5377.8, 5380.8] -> 19.7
